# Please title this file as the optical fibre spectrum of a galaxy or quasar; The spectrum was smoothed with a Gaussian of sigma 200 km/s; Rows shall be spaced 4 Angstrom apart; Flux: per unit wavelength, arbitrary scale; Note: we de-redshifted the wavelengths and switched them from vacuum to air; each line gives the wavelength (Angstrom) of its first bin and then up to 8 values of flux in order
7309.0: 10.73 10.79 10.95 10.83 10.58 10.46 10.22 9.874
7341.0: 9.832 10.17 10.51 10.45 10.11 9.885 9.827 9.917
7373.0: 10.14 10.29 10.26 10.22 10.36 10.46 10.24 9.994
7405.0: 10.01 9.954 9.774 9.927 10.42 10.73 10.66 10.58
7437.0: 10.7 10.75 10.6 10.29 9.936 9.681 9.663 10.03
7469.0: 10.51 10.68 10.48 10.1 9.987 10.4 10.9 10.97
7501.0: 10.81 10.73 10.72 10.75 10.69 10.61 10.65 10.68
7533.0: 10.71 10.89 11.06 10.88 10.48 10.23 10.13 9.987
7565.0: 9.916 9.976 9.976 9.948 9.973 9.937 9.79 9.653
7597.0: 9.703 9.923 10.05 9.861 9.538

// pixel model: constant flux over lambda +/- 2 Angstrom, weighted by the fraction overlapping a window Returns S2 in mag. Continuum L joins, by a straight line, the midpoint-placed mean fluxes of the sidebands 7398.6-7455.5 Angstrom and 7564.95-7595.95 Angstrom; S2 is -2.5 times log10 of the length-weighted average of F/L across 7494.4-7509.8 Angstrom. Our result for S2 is -0.07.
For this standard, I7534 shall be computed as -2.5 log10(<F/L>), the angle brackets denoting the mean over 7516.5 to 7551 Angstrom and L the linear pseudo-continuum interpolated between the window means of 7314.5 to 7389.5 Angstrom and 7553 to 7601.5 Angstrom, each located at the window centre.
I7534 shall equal -0.08 mag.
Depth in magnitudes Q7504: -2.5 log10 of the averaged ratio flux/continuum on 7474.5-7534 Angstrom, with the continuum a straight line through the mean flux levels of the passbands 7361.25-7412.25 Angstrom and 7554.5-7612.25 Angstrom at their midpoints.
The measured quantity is -0.06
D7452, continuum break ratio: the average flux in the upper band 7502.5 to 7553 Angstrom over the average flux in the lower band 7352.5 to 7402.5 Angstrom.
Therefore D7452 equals 1.1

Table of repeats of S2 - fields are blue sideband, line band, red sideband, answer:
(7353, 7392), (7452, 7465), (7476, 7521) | 0.07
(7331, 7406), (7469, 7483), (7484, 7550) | 0.01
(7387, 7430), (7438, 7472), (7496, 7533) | 0.02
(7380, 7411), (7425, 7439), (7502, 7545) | -0.03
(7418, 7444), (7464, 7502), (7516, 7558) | 0.01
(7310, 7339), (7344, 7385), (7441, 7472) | 0.03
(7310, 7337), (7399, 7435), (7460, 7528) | 0.03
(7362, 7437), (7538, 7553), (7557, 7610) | -0.08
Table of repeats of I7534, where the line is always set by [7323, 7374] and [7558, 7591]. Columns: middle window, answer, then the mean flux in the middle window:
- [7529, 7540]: -0.09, 10.8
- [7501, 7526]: -0.07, 10.7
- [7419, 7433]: -0.05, 10.6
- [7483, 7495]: -0.04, 10.4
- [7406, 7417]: 0.02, 9.89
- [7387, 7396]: -0.03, 10.4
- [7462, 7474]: -0.03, 10.3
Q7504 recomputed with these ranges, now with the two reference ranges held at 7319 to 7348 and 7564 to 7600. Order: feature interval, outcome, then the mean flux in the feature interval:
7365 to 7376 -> 0.02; 10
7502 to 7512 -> -0.08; 10.7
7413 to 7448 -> -0.04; 10.5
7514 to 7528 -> -0.07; 10.7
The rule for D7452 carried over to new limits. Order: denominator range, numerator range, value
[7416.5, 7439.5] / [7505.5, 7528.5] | 1.01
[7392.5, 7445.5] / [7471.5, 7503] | 1.02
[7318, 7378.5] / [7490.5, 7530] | 1.05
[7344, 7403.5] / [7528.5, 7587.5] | 1.01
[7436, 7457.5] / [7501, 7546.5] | 1.04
